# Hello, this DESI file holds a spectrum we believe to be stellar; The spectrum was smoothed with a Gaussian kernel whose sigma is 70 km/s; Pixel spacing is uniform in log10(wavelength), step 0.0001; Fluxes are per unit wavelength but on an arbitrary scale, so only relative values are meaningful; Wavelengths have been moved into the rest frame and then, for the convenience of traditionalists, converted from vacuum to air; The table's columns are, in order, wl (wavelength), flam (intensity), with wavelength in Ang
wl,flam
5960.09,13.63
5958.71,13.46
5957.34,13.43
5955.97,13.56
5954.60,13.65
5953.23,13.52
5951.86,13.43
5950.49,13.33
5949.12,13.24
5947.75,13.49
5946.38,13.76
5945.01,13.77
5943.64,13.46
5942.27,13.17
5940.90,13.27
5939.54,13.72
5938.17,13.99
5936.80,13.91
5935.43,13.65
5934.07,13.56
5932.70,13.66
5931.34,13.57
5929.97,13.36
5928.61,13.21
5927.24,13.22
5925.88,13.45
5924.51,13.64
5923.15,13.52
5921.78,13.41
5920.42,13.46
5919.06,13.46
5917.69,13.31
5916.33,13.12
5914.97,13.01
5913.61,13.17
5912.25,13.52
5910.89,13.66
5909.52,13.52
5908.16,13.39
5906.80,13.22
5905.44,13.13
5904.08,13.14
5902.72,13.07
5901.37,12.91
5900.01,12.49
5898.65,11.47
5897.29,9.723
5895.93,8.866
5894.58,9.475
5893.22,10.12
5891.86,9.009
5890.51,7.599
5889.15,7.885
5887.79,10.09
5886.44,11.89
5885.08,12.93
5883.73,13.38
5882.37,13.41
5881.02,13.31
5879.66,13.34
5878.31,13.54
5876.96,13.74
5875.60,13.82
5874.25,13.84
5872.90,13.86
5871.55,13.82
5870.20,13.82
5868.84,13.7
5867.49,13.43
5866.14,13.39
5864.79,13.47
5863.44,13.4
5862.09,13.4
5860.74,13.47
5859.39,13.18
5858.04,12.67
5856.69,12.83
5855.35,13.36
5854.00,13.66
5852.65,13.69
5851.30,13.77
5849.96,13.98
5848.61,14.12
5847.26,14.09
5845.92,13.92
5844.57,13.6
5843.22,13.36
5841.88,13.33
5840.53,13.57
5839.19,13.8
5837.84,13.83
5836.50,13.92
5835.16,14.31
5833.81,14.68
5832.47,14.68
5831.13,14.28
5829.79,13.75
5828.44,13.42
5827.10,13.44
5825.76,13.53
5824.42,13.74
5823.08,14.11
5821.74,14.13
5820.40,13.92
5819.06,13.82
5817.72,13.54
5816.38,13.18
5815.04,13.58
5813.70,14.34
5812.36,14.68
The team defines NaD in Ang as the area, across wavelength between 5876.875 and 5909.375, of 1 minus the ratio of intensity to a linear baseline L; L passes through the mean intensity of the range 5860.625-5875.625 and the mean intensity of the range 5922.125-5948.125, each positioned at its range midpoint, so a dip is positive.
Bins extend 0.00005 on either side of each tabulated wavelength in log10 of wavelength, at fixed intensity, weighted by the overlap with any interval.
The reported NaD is 4.5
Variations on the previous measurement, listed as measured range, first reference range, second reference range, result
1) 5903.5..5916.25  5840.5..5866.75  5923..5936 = 0.2 Ang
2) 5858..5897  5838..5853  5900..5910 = 3.3 Ang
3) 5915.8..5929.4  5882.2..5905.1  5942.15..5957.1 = -1.2 Ang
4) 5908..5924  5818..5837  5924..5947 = 0.3 Ang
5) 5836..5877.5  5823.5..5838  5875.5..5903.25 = -2.5 Ang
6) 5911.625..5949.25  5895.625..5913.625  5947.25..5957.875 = -1.2 Ang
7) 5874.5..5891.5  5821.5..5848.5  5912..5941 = 2.0 Ang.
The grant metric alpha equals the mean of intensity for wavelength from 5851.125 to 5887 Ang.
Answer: 13.4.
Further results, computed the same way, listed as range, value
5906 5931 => 13.4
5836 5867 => 13.6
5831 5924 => 13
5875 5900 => 11.3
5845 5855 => 13.9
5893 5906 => 11.5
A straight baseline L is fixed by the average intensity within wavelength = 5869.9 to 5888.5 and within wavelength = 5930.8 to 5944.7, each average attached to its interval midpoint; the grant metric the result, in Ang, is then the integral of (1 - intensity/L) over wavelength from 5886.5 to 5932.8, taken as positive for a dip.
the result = 4.04 Ang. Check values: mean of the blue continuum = 13.2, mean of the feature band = 12.2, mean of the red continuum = 13.6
